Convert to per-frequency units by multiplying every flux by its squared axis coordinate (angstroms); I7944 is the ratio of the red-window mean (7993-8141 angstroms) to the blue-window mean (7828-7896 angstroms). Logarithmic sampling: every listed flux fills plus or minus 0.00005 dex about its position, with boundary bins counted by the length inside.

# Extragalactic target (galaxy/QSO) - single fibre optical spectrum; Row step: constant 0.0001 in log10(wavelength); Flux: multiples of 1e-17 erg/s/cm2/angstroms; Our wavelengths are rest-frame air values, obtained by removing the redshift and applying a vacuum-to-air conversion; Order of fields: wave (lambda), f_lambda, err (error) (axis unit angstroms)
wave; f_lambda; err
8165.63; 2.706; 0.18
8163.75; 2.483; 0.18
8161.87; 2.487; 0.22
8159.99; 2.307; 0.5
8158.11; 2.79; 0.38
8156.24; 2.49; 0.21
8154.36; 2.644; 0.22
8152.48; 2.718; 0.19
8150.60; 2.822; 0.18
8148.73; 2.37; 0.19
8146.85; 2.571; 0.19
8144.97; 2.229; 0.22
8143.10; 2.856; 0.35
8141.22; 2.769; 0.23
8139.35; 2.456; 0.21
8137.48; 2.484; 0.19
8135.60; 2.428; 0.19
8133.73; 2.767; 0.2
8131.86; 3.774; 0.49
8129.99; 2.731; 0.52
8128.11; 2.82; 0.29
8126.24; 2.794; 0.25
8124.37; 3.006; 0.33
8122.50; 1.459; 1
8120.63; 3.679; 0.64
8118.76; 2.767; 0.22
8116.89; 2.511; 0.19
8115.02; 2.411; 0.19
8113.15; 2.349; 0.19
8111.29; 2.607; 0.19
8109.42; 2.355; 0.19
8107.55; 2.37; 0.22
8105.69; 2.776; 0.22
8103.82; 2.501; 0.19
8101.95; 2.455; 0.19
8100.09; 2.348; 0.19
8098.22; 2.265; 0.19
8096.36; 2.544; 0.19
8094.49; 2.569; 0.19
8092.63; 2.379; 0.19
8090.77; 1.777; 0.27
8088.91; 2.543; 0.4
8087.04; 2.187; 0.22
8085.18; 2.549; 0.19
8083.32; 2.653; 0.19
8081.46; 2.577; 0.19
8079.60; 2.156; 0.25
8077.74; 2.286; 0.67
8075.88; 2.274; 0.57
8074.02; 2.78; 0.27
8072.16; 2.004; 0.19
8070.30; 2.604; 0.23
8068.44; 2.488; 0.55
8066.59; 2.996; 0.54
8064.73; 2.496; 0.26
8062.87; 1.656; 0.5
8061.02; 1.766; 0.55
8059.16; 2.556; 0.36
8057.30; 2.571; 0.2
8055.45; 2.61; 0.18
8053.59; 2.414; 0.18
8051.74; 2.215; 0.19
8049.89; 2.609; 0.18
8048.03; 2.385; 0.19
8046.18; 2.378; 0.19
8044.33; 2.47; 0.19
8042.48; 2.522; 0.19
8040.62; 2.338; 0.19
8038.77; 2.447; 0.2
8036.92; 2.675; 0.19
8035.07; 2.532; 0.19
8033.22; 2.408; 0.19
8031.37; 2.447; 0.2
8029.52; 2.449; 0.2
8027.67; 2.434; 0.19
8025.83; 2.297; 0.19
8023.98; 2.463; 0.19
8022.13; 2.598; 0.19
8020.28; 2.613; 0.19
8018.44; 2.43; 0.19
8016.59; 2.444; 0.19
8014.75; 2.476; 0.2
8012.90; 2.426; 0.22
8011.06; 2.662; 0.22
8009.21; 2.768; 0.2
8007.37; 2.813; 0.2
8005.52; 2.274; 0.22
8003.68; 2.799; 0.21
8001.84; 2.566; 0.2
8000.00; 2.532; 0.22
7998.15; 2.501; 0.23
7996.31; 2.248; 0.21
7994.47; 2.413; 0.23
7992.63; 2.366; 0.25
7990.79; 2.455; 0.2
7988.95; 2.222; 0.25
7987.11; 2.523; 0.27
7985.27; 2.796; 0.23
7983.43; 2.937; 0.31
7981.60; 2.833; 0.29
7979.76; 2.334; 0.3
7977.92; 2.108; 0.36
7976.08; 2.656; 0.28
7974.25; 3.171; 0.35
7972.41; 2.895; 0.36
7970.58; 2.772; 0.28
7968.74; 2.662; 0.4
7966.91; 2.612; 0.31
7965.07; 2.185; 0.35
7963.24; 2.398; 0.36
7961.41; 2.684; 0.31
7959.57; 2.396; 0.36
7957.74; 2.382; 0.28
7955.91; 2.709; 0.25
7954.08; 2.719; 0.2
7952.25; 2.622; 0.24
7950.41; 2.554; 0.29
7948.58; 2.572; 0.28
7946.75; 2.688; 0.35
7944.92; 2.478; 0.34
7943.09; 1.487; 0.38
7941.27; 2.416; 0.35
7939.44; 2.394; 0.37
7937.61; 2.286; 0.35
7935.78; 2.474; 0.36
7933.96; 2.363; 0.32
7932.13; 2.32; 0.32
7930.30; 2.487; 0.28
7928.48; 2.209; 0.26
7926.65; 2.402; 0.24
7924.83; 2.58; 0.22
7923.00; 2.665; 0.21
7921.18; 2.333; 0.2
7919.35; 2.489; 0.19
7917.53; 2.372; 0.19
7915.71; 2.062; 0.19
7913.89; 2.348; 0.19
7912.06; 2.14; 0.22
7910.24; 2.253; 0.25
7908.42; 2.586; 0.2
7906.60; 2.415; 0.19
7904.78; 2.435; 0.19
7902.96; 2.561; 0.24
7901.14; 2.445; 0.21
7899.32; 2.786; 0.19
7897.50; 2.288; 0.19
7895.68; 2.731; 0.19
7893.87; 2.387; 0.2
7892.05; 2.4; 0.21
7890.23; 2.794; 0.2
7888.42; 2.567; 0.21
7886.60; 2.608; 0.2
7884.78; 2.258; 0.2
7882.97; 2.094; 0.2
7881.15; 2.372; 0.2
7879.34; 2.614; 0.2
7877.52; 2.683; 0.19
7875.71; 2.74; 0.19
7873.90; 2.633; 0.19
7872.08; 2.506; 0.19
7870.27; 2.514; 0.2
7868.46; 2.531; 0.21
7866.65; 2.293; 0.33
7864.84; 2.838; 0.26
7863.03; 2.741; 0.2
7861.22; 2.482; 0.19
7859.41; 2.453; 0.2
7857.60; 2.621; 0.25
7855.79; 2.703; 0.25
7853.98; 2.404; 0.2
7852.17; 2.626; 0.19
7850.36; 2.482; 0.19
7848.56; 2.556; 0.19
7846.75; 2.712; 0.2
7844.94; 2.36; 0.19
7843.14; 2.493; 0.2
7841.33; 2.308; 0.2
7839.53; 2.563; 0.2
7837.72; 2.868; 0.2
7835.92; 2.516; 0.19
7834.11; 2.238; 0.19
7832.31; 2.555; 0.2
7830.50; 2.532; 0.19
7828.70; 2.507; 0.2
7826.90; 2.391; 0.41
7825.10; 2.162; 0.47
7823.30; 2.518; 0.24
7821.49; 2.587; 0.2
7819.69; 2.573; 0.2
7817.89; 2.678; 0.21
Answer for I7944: 1.04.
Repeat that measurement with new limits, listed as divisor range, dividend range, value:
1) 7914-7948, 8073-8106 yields 1.06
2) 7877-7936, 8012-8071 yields 1.04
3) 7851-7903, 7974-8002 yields 1.02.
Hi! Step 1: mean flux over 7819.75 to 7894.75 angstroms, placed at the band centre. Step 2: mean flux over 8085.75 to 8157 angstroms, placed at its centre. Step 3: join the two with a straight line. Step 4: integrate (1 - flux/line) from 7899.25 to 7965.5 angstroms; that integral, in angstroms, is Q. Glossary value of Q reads 2.9 angstroms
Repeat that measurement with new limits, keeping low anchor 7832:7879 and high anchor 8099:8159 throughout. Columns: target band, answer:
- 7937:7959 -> 1.16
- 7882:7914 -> 1.43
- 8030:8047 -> 0.88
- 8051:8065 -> 1.78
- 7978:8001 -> 0.82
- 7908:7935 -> 2.12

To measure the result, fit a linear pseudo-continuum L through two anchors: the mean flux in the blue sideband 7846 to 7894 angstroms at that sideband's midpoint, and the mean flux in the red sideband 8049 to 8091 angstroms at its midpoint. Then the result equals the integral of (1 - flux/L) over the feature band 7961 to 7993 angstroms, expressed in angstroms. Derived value -1.7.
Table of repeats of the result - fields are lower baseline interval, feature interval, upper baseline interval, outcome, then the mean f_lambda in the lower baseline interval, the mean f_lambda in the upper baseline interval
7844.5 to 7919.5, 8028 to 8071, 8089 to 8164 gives 1.9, 2.5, 2.57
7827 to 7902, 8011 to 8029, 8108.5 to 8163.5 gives 0.8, 2.53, 2.63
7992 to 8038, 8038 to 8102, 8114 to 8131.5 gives 5.4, 2.51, 2.72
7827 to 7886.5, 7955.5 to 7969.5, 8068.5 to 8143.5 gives 0.2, 2.52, 2.54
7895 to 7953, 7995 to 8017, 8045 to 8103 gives -1.3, 2.41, 2.39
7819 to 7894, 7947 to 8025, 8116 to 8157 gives 1.1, 2.52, 2.69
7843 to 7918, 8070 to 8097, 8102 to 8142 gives 2.5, 2.5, 2.65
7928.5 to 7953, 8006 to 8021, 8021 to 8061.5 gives -0.9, 2.39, 2.44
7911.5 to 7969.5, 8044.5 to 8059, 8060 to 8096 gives -0.6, 2.42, 2.36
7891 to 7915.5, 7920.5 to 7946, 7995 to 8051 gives 1.0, 2.43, 2.5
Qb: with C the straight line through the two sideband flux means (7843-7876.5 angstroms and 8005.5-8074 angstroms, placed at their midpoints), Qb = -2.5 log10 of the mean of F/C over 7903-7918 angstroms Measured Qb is 0.087 mag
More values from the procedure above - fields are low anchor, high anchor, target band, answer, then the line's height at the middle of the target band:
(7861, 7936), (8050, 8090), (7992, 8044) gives -0.03 mag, 2.42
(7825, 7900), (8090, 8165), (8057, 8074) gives 0.09 mag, 2.56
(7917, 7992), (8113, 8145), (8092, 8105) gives 0.10 mag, 2.67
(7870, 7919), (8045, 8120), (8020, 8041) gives -0.02 mag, 2.44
